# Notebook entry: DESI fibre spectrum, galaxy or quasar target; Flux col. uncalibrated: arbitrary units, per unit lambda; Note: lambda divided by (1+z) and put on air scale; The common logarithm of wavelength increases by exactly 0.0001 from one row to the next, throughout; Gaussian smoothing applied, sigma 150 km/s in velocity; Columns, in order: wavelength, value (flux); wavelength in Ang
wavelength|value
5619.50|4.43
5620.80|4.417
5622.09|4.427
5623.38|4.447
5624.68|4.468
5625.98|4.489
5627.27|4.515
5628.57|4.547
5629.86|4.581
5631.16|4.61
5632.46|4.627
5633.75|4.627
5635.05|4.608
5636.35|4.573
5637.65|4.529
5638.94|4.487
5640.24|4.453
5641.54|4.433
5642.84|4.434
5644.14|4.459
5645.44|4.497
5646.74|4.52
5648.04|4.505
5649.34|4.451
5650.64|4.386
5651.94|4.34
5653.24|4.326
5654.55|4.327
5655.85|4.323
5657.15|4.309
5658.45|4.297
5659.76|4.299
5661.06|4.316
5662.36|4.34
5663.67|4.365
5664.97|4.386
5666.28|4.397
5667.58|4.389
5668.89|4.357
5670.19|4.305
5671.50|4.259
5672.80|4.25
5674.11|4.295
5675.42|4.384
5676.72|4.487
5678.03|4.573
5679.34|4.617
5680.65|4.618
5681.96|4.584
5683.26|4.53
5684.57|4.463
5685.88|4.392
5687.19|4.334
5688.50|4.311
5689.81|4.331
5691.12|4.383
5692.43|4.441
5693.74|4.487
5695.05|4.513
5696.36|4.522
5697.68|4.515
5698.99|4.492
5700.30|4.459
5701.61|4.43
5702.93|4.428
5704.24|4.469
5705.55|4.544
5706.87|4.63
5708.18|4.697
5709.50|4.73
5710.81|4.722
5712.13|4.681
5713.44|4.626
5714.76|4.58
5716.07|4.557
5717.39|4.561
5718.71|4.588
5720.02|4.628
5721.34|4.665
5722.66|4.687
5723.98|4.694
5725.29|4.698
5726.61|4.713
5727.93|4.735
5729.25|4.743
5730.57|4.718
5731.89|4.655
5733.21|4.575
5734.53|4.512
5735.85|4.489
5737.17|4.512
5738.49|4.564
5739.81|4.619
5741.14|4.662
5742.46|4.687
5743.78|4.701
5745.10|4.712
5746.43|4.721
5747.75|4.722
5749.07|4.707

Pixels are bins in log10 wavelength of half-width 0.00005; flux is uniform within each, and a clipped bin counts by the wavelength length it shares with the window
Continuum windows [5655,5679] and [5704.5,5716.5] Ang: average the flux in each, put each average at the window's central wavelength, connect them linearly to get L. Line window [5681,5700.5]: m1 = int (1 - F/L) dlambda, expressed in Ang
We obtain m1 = 0.2 Ang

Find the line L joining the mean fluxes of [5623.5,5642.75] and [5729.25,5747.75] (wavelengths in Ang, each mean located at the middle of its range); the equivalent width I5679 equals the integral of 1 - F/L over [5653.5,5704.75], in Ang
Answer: 1.9 Ang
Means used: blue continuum 4.53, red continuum 4.63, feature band 4.41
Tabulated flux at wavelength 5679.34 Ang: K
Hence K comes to 4.617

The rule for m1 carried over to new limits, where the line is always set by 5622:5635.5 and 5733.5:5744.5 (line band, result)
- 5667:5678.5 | 0.5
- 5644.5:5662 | 0.7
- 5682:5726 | 0.4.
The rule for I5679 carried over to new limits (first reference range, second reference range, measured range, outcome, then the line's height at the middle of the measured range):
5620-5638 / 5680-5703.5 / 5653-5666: 0.5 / 4.5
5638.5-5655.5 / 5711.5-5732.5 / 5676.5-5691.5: 0.2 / 4.54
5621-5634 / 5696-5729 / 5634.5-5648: 0.1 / 4.54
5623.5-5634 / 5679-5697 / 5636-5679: 1.1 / 4.51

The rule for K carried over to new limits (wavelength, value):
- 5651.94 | 4.34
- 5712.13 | 4.681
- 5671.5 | 4.259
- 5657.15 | 4.309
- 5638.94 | 4.487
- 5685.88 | 4.392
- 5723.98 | 4.694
